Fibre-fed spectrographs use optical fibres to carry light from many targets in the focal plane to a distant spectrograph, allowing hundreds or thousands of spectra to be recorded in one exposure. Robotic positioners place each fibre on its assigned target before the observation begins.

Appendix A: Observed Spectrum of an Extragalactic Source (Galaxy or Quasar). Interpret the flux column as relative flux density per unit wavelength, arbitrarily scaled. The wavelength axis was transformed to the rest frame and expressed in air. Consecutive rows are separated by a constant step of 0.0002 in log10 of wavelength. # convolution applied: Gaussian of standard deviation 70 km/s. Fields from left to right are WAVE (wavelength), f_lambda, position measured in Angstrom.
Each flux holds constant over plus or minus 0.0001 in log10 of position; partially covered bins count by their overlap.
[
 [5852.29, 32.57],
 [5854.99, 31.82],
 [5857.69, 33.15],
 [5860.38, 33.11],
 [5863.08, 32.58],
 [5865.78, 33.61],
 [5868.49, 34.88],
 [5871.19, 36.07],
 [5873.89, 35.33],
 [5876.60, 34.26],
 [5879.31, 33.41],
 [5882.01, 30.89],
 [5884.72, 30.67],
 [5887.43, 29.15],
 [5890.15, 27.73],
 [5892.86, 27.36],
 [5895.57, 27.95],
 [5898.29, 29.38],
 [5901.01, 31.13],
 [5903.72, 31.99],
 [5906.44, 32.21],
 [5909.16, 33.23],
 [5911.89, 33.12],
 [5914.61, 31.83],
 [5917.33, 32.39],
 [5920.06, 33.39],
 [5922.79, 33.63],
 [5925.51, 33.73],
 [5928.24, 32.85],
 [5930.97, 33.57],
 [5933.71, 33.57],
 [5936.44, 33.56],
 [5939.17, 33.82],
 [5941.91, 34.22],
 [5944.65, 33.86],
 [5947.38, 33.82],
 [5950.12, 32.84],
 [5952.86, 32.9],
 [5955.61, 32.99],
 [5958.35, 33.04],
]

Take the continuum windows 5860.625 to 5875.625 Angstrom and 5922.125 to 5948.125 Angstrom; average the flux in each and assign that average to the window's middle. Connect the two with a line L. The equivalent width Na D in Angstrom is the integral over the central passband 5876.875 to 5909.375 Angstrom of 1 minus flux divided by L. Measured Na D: 3.5 Angstrom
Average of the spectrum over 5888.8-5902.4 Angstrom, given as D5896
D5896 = 28.7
